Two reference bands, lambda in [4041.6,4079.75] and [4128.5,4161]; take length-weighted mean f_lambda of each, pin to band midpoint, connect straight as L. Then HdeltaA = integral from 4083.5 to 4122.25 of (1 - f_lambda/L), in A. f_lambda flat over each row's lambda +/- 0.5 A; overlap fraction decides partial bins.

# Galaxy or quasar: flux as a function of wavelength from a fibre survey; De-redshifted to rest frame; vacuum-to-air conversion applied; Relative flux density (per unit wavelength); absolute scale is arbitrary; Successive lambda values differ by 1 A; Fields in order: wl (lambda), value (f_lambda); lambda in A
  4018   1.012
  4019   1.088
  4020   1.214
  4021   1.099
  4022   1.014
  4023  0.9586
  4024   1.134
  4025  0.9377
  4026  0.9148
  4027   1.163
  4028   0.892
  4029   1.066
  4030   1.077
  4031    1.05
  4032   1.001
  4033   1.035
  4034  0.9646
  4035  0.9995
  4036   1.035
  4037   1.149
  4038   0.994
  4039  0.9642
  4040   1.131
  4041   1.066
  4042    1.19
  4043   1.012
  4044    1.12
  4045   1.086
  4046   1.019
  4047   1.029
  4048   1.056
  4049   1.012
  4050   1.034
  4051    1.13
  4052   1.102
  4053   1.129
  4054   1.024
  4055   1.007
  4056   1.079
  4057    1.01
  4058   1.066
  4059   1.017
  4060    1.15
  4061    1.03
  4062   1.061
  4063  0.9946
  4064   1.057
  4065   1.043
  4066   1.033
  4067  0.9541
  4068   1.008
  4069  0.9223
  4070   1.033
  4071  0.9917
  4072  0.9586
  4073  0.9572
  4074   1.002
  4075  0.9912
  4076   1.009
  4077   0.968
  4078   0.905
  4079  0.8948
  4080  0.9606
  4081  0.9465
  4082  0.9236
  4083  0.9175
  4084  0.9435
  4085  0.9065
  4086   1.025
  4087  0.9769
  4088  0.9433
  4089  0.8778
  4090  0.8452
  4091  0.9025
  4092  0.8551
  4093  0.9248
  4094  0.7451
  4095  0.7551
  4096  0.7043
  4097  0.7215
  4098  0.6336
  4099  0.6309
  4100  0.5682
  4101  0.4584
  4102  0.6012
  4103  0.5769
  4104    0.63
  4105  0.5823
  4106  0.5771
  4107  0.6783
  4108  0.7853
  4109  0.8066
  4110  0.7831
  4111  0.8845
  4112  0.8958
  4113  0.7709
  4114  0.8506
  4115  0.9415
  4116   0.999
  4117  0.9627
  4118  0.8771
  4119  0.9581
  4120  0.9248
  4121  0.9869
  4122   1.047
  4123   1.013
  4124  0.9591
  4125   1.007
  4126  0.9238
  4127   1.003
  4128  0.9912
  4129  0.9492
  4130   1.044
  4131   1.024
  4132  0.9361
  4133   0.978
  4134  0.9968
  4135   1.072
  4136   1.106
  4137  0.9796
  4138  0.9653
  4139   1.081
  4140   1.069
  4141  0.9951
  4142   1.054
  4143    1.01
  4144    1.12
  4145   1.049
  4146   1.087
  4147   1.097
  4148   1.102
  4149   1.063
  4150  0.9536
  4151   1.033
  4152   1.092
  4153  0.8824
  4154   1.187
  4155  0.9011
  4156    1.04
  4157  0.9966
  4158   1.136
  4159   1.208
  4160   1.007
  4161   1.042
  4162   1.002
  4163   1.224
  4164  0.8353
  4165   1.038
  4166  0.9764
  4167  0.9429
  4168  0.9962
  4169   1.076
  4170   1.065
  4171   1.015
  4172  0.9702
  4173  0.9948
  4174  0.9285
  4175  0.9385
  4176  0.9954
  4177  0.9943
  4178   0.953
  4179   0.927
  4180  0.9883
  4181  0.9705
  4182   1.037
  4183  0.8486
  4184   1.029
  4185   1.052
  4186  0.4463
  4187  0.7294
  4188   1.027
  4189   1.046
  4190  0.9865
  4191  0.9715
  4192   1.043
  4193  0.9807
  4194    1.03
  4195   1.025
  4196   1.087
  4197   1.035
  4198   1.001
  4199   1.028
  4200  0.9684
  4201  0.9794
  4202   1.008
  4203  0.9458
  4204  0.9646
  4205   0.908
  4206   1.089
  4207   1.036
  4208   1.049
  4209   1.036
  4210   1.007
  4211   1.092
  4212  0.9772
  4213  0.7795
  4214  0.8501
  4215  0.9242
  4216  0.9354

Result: 8.5 A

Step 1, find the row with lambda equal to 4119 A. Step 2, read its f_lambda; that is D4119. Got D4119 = 0.9581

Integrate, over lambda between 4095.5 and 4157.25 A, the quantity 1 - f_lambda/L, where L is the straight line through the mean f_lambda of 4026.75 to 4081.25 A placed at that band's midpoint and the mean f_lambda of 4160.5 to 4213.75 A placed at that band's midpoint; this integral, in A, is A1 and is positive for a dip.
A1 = 5.5 A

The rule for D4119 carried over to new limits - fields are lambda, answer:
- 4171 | 1.015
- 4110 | 0.7831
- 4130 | 1.044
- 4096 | 0.7043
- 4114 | 0.8506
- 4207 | 1.036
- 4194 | 1.03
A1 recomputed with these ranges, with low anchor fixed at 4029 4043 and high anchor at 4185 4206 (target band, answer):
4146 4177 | -1.3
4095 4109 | 5.2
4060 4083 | 1.0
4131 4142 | -0.3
